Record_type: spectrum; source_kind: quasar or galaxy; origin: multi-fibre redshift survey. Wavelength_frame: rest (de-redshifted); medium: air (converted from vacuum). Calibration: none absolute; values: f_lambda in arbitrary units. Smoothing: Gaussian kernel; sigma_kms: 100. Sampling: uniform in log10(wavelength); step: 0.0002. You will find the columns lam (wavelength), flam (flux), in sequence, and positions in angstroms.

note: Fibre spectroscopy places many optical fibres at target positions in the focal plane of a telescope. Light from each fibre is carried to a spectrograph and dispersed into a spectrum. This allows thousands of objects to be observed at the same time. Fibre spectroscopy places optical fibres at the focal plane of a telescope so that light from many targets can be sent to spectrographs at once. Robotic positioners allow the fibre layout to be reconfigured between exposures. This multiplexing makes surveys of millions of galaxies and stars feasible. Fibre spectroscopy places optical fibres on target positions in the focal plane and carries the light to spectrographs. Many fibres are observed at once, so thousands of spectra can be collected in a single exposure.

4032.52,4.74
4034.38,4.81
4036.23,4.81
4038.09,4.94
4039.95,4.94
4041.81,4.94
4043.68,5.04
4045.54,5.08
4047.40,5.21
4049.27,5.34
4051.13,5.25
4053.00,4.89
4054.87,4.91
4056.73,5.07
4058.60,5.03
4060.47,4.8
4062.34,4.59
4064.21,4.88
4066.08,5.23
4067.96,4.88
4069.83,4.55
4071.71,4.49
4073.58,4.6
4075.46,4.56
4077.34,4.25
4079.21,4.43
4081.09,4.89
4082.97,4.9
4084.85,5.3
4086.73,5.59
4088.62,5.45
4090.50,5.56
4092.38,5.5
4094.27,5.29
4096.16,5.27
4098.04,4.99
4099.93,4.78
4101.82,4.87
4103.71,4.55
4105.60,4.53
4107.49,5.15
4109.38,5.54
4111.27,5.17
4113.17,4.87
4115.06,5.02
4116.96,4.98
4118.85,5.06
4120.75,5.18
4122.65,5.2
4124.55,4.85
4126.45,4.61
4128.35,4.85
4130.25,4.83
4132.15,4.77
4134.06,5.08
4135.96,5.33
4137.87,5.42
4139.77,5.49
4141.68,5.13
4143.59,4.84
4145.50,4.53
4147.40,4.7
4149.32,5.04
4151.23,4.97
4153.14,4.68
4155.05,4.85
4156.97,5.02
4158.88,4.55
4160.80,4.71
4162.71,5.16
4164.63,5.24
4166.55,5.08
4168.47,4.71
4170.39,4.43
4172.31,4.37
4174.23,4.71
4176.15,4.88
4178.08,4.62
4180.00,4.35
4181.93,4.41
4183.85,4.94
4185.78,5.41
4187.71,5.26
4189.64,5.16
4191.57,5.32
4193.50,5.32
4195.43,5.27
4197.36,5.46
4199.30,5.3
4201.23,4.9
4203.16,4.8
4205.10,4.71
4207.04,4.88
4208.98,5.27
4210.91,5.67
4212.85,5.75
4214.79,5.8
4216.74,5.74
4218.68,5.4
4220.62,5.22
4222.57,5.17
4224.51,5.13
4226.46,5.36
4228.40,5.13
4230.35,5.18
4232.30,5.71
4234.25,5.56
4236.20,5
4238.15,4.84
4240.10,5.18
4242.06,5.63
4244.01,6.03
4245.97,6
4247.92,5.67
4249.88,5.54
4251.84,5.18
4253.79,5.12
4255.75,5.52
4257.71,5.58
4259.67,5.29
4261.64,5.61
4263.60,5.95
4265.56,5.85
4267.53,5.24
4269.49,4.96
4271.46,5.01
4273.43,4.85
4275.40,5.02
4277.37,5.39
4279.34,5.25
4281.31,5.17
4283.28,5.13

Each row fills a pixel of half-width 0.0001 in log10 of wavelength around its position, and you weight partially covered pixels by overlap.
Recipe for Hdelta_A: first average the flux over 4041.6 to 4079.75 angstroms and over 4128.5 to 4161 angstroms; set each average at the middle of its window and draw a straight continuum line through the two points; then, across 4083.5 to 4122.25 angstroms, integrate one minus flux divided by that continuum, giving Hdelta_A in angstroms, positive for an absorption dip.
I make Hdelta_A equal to -1.8 angstroms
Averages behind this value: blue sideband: 4.86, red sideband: 4.94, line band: 5.13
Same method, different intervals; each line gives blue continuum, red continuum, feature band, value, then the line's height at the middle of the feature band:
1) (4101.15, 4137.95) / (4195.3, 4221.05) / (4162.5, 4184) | 1.9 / 5.18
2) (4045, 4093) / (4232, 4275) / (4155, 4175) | 1.5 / 5.2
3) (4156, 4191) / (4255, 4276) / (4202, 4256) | -2.2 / 5.15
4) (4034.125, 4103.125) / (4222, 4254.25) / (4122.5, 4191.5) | 3.9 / 5.19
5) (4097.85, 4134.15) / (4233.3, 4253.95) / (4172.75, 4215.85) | 1.3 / 5.25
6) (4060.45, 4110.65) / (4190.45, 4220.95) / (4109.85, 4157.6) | 1.0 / 5.09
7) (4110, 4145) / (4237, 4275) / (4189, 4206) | 0.3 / 5.24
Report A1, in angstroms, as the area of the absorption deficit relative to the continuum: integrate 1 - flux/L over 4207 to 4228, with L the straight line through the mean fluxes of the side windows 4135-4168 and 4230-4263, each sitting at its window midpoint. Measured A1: -0.40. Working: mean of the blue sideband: 4.98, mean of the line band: 5.42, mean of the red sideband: 5.46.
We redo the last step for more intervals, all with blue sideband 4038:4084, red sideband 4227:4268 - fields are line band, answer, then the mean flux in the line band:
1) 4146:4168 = 1.2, 4.9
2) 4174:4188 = 1.2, 4.81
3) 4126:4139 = 0.2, 5.01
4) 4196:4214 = 0.4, 5.2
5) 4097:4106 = 0.4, 4.76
